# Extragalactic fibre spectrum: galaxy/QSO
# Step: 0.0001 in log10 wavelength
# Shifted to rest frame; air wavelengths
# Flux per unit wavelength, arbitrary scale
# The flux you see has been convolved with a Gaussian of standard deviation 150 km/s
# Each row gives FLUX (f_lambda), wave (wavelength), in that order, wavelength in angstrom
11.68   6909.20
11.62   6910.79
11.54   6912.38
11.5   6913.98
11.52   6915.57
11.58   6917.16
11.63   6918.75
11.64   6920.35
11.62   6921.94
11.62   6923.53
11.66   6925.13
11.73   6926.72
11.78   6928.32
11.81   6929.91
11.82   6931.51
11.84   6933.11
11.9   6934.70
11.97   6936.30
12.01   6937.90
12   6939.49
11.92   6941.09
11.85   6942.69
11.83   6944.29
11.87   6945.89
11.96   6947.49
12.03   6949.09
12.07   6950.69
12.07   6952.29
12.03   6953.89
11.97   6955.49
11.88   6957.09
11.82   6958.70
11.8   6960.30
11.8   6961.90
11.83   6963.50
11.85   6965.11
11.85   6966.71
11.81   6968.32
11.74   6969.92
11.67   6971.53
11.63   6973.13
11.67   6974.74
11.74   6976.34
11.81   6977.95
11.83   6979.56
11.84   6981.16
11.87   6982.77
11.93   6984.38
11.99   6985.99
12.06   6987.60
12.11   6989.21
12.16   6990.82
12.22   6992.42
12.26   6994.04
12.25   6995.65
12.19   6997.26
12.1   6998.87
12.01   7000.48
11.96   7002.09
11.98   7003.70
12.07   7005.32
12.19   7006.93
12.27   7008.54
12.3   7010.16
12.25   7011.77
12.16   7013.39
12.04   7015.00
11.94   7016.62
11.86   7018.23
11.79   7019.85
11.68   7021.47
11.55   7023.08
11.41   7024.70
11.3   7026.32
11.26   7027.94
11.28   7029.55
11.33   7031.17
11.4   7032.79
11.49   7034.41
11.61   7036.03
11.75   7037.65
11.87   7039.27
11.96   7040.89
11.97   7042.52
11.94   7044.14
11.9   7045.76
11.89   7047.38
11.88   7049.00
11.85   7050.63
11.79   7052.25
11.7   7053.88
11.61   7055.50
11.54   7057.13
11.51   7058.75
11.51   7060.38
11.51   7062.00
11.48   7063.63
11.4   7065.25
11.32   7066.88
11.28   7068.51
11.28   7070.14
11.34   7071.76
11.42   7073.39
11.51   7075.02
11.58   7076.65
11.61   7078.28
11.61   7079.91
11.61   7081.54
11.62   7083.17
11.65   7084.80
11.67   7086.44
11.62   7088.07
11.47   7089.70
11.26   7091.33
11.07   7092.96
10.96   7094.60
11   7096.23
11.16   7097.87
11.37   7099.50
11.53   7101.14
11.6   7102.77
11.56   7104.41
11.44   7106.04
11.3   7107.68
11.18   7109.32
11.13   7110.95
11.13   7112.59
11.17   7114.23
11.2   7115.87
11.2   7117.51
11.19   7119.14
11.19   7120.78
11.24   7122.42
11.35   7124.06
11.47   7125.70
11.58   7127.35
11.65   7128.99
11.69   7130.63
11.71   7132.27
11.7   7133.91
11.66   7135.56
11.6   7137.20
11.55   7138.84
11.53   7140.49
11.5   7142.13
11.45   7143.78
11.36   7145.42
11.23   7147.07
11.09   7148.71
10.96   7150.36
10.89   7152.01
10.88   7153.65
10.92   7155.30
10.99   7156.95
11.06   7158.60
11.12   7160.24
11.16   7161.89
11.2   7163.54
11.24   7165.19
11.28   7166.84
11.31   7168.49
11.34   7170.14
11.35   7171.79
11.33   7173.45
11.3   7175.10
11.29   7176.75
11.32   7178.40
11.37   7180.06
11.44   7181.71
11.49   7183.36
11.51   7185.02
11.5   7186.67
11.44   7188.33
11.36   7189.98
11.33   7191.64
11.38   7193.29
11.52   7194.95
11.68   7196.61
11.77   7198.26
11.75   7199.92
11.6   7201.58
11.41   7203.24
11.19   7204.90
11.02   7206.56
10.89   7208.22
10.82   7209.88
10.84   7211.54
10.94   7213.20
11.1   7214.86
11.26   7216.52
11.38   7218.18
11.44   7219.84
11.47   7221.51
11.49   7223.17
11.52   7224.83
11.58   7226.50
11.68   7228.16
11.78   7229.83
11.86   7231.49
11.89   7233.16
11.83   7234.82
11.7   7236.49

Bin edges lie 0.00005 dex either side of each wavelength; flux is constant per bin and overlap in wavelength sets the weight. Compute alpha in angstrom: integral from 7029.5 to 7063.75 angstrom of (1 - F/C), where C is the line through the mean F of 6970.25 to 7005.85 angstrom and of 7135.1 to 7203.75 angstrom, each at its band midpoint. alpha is 0.2 angstrom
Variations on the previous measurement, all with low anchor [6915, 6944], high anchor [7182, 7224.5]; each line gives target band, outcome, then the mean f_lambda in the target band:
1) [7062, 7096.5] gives 0.3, 11.4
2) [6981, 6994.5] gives -0.4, 12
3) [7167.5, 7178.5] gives 0.1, 11.3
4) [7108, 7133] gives 0.3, 11.3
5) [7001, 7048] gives -0.7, 11.8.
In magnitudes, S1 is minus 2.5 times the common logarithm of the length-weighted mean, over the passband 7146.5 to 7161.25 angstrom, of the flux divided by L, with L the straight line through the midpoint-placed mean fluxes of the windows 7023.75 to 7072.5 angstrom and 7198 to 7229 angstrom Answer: 0.038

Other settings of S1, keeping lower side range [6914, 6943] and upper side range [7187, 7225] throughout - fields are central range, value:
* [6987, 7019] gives -0.04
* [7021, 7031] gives 0.02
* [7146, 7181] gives 0.02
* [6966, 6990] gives -0.01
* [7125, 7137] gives -0.02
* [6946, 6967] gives -0.02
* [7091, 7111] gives 0.02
